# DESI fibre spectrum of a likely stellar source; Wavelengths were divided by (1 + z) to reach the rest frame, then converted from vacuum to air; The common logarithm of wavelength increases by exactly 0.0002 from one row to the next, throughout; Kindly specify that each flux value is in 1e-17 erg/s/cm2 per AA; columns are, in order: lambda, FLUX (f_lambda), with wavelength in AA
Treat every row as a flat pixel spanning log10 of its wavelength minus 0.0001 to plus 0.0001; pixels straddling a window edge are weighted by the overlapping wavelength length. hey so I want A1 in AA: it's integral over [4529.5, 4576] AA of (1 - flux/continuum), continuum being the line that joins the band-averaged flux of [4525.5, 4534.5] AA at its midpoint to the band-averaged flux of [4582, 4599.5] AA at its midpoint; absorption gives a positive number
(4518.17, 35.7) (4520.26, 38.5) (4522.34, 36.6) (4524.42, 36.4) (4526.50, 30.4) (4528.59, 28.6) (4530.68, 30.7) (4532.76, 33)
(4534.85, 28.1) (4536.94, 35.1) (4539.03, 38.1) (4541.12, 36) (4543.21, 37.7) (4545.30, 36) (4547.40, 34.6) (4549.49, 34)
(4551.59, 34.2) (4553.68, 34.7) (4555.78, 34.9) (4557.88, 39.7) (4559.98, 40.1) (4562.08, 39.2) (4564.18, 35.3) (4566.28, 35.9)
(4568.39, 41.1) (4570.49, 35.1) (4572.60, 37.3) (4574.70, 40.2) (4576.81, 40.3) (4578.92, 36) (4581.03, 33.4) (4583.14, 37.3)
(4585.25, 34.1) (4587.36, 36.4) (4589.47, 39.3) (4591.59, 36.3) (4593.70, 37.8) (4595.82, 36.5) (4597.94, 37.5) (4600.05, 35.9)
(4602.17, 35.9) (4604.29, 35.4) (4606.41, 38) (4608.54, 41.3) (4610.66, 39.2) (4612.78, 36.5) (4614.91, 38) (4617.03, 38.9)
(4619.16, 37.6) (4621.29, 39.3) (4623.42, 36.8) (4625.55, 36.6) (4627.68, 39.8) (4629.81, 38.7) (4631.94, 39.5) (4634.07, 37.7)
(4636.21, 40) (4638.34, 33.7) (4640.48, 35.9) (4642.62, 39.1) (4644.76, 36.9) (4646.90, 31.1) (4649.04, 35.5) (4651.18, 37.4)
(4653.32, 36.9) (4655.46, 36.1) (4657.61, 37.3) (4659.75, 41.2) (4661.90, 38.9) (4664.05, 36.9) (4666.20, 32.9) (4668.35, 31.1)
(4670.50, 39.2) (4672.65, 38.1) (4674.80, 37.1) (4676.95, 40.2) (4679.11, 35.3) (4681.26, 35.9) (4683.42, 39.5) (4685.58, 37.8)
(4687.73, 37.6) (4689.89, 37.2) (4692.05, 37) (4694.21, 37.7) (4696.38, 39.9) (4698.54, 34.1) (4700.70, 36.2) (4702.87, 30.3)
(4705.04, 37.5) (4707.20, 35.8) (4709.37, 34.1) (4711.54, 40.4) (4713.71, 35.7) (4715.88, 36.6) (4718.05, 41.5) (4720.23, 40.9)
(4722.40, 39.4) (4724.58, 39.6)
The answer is -4.4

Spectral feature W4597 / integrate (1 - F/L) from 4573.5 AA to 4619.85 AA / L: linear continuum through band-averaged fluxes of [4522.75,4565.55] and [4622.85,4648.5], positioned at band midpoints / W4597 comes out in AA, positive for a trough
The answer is -1.52 AA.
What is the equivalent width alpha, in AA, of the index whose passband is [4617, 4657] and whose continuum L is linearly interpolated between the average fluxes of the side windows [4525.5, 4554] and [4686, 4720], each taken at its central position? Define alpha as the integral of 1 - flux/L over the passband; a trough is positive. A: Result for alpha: -1.8 AA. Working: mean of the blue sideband 33.6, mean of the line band 37.2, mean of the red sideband 36.9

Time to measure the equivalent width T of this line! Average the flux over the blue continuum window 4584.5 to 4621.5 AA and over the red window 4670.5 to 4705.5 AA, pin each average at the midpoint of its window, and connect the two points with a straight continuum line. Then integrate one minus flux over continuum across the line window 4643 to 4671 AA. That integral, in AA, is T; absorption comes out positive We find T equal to 0.67 AA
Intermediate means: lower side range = 37.4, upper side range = 37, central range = 36.3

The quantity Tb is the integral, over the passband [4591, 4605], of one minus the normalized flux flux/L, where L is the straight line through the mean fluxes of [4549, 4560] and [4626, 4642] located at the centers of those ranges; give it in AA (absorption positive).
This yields 0.2 AA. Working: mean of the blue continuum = 36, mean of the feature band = 36.5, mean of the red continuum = 37.9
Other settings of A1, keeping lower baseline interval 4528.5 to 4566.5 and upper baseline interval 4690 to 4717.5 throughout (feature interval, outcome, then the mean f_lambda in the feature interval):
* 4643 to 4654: 0.08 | 35.7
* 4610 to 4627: -1.01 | 37.9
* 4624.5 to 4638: -0.98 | 38.5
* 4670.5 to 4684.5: -0.62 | 37.8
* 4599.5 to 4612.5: -0.72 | 37.6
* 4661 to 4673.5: 0.01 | 36.1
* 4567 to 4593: -1.30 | 37.2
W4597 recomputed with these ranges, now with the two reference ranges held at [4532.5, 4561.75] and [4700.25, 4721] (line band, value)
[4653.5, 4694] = -0.69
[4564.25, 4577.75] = -0.87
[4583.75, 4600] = -0.39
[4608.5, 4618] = -0.63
